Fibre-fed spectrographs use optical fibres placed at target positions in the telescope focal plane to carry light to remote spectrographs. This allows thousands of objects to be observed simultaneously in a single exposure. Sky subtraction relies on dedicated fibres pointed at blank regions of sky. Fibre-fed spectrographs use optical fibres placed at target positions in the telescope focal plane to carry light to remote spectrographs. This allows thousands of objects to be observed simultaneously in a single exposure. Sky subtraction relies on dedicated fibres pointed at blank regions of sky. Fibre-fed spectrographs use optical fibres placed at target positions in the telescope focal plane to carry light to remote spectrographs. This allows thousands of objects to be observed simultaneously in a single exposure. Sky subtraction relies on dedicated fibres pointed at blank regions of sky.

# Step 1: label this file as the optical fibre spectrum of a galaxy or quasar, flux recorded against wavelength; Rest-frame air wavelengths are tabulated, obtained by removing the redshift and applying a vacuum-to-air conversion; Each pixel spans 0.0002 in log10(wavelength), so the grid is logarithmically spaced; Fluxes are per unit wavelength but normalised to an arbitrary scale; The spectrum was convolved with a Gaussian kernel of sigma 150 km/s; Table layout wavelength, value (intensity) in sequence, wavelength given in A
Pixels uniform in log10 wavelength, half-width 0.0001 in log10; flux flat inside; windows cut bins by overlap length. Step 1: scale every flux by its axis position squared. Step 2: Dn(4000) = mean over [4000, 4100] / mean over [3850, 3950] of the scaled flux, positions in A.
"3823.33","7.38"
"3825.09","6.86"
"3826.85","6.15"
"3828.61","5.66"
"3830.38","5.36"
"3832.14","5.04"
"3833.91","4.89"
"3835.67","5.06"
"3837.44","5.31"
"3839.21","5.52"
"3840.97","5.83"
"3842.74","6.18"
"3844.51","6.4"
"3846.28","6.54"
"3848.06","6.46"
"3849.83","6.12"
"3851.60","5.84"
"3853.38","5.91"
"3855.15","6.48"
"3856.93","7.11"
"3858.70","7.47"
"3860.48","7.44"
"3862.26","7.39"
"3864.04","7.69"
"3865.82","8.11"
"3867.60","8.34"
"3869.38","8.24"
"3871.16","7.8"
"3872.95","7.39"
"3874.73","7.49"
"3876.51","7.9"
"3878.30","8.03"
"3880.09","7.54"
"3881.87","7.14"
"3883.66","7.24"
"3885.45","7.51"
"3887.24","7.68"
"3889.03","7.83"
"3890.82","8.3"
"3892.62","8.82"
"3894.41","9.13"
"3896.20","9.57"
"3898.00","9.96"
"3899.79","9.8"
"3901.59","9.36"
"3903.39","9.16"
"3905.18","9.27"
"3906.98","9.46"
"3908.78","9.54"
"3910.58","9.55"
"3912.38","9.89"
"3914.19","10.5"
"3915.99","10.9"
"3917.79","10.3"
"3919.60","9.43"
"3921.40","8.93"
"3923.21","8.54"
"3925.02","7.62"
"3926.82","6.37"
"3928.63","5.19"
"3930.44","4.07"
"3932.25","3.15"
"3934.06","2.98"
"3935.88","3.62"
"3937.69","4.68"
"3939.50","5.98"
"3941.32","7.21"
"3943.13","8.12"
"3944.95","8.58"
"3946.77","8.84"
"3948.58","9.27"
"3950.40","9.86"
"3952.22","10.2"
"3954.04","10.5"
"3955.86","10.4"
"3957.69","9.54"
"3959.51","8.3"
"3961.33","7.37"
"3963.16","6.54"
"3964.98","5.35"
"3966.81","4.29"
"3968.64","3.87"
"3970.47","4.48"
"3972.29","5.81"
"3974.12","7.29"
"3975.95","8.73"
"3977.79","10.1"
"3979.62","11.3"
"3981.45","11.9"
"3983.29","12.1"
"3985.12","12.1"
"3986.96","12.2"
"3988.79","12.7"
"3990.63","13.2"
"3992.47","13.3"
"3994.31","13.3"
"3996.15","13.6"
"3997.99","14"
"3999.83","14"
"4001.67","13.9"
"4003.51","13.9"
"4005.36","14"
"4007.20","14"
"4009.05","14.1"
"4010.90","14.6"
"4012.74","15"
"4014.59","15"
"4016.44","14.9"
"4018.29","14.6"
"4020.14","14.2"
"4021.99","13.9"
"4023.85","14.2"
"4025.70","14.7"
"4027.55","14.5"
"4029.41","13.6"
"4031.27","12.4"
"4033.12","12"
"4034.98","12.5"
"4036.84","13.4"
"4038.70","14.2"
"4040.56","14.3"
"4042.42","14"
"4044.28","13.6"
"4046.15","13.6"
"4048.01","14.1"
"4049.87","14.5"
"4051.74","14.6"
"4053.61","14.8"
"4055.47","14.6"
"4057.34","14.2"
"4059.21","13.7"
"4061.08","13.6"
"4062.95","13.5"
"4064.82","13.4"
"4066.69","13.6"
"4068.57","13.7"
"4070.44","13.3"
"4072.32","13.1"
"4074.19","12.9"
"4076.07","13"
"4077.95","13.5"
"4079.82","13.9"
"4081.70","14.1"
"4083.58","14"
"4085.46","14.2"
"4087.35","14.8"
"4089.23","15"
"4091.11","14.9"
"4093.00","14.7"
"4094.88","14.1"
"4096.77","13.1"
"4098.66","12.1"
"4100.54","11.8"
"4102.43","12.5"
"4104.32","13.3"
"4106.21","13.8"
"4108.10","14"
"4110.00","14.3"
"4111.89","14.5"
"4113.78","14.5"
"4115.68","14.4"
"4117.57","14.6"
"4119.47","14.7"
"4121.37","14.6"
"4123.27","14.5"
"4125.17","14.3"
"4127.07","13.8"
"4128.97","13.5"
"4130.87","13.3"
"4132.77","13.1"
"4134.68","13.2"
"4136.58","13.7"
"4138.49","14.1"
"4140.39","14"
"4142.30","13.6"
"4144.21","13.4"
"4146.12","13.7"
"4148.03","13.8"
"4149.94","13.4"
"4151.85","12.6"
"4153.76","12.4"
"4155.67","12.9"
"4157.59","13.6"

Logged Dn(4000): 1.9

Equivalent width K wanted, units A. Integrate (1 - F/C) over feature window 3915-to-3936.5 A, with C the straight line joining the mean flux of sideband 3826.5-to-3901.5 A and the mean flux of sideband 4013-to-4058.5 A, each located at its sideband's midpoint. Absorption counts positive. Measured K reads 6.1 A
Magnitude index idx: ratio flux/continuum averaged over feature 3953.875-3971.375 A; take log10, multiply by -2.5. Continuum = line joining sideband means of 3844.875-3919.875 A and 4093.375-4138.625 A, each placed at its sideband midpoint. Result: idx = 0.41 mag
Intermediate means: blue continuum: 8.21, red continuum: 13.7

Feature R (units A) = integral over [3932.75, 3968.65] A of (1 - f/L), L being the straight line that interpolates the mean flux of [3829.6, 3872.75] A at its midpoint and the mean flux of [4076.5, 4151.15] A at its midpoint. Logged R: 7.7 A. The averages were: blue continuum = 6.54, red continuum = 13.9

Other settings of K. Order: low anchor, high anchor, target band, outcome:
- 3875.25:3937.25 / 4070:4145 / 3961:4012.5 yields -2.2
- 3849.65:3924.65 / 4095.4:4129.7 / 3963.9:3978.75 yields 5.9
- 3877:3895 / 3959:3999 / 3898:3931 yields -1.7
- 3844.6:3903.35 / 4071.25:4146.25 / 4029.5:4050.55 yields -2.6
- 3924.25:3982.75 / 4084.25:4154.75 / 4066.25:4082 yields -1.9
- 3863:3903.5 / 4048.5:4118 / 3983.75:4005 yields -3.6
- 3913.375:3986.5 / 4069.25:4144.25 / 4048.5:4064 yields -3.0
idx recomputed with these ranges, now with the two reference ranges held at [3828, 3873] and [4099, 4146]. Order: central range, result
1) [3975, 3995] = -0.173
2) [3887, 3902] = -0.167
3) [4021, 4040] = -0.195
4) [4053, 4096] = -0.118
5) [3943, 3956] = -0.038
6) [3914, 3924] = -0.168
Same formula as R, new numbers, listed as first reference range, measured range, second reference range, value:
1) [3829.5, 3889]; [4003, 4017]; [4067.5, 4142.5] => -4.2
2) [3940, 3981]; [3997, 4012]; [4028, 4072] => -4.5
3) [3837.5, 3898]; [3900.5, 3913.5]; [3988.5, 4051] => -0.6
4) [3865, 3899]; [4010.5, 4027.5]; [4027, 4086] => -2.8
